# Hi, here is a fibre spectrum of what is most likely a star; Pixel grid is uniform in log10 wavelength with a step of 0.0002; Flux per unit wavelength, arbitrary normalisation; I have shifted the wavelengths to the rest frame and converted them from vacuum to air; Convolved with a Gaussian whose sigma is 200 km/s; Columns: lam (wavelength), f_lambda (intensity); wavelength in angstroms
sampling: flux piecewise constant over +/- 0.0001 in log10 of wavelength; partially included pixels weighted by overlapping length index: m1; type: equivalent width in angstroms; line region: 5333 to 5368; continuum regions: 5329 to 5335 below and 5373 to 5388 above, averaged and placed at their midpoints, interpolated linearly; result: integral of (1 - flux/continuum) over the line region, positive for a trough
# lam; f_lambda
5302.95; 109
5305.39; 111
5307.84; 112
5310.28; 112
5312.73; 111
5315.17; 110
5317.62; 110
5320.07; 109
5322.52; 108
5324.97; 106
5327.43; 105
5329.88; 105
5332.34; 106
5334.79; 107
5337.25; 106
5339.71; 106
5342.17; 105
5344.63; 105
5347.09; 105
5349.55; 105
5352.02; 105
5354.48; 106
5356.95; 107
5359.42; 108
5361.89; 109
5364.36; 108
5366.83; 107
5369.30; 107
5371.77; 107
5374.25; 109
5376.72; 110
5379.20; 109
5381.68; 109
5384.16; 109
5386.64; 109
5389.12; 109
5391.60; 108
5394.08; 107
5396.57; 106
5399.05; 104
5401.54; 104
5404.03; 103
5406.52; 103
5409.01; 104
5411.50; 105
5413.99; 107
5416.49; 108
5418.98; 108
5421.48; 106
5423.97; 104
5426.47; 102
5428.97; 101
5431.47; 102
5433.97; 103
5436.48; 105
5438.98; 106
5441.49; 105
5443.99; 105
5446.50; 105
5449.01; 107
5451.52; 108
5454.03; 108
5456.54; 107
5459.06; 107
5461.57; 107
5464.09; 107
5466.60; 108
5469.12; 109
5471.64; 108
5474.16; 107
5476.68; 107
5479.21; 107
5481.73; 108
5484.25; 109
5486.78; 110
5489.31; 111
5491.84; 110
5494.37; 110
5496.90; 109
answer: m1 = 0.3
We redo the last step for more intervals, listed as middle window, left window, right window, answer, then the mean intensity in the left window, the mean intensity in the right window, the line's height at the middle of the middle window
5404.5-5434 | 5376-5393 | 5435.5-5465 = 0.87 angstroms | 109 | 106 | 108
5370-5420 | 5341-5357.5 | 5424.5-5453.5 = -0.93 angstroms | 105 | 105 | 105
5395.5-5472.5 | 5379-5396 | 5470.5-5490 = 2.00 angstroms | 108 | 108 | 108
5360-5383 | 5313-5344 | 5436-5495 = -0.25 angstroms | 107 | 108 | 107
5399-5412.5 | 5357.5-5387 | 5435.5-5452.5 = 0.43 angstroms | 108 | 106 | 107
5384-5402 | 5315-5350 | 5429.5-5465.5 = -0.15 angstroms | 106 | 106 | 106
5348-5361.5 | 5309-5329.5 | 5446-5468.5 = 0.25 angstroms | 109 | 107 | 108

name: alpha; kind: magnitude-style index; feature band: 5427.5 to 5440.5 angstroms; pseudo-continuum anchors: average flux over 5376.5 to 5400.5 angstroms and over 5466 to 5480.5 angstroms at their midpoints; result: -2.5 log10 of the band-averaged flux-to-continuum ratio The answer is 0.04 mag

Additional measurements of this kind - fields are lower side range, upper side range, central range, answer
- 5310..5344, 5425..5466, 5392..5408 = 0.02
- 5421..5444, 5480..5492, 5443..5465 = -0.01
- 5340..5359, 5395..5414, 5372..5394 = -0.04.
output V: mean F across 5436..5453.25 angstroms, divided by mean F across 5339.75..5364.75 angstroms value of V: 1.00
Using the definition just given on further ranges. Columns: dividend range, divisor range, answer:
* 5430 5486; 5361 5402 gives 0.99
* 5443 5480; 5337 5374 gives 1.01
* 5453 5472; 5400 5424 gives 1.02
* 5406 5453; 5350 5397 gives 0.97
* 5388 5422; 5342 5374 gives 0.99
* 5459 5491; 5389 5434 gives 1.03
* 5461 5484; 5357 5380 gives 1.00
